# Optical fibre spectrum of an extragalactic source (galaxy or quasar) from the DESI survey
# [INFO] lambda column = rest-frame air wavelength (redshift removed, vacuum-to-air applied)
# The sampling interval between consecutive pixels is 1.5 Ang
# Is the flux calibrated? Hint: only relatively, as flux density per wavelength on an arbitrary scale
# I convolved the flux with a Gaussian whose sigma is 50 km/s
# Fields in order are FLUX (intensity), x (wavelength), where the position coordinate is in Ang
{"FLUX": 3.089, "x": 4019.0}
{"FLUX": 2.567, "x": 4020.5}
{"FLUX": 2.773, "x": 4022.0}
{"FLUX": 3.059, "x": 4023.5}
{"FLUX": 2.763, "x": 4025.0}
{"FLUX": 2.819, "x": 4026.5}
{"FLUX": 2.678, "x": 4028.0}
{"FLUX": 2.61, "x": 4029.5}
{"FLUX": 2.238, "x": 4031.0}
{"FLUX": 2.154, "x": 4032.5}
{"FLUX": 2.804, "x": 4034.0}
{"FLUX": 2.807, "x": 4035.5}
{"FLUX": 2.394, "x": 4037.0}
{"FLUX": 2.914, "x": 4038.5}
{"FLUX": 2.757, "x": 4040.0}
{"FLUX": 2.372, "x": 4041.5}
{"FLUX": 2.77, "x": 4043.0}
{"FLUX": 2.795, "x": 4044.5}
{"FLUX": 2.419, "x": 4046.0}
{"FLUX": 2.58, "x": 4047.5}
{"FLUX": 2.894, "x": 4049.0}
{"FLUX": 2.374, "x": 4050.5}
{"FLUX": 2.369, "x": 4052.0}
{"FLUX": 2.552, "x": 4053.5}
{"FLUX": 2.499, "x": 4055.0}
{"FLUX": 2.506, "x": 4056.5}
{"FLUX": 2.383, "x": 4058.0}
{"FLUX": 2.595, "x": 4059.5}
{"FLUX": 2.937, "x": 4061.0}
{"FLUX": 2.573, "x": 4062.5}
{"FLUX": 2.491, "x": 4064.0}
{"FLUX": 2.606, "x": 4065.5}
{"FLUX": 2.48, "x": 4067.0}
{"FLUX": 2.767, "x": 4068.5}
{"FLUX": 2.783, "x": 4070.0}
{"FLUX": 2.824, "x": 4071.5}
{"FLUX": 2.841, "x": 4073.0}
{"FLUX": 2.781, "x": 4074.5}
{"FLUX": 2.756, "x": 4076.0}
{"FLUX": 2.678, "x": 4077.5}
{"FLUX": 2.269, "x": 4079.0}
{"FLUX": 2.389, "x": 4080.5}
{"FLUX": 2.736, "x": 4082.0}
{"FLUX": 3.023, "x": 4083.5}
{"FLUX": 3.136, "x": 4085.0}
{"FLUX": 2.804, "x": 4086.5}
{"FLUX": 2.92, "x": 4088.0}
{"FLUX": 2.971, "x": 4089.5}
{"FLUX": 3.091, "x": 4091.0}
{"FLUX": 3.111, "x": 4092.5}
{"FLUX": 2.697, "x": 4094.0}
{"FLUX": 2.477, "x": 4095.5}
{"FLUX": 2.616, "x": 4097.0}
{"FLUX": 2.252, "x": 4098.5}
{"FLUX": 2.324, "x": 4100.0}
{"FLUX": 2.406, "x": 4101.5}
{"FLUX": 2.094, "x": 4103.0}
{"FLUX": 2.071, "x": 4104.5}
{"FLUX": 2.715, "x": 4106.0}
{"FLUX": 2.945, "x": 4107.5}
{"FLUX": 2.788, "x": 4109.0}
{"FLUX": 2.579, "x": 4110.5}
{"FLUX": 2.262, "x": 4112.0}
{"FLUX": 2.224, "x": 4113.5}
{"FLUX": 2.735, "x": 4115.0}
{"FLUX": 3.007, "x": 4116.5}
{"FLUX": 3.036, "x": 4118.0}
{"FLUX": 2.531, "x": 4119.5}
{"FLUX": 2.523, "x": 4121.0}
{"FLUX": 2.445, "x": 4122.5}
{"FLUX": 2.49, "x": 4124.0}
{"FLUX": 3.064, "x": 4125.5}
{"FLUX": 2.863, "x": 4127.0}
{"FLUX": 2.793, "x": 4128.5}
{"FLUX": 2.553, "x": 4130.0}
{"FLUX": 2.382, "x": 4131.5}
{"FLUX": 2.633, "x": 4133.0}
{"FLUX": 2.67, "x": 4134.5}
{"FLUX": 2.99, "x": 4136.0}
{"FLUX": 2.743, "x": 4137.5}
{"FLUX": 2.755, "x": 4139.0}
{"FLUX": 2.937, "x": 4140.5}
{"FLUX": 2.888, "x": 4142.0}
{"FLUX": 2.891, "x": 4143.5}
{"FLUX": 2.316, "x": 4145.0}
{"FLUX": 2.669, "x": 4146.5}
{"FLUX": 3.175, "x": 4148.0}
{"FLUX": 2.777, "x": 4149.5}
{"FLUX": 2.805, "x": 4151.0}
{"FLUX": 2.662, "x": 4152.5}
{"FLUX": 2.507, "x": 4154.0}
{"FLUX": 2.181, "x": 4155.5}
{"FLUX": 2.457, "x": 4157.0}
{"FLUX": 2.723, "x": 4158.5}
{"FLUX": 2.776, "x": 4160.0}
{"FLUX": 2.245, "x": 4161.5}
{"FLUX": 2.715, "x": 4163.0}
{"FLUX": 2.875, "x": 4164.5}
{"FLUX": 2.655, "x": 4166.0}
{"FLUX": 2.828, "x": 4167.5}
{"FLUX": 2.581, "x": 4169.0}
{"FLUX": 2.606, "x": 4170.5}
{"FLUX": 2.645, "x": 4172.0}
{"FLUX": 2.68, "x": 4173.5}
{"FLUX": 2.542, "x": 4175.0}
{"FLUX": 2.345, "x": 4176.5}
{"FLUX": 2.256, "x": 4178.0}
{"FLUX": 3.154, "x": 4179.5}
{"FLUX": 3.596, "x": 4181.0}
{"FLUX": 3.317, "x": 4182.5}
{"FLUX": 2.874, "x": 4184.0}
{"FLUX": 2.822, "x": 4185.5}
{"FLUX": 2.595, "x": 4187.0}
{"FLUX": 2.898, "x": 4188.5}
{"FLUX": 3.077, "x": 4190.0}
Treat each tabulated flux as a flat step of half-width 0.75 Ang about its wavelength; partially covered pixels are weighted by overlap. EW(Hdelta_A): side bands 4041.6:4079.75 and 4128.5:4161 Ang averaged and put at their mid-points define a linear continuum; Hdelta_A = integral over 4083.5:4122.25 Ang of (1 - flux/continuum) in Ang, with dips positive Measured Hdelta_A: -0.1 Ang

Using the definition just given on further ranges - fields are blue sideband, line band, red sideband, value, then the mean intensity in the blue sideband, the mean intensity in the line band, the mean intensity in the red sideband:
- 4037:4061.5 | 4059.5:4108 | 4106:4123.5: -0.9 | 2.6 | 2.67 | 2.64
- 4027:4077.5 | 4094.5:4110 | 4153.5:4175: 0.8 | 2.62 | 2.47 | 2.6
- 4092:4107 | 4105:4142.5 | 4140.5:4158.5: -1.8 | 2.47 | 2.7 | 2.68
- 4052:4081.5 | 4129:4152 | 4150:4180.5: -1.1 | 2.61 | 2.75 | 2.62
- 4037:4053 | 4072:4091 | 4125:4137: -0.9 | 2.61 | 2.79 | 2.74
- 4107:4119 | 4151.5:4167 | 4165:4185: 0.9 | 2.69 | 2.59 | 2.78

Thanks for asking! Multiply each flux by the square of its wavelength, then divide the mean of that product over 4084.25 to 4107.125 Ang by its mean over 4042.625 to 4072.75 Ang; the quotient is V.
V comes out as 1.0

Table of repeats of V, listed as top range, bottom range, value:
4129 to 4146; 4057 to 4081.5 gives 1.06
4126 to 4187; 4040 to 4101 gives 1.07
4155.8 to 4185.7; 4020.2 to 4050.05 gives 1.10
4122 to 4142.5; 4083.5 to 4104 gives 1.03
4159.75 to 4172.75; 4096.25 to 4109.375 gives 1.11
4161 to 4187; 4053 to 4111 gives 1.08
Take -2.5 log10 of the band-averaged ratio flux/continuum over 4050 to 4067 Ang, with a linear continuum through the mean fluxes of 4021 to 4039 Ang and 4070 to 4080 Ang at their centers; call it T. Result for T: 0.06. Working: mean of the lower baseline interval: 2.66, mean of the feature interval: 2.53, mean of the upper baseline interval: 2.69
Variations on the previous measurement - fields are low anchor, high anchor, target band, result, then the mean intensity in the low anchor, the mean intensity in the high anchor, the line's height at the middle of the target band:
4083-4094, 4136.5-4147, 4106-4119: 0.07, 2.99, 2.75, 2.88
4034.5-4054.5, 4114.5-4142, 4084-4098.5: -0.06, 2.62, 2.73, 2.68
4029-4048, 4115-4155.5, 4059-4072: -0.02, 2.59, 2.72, 2.62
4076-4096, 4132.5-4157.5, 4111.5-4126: 0.05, 2.8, 2.71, 2.75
